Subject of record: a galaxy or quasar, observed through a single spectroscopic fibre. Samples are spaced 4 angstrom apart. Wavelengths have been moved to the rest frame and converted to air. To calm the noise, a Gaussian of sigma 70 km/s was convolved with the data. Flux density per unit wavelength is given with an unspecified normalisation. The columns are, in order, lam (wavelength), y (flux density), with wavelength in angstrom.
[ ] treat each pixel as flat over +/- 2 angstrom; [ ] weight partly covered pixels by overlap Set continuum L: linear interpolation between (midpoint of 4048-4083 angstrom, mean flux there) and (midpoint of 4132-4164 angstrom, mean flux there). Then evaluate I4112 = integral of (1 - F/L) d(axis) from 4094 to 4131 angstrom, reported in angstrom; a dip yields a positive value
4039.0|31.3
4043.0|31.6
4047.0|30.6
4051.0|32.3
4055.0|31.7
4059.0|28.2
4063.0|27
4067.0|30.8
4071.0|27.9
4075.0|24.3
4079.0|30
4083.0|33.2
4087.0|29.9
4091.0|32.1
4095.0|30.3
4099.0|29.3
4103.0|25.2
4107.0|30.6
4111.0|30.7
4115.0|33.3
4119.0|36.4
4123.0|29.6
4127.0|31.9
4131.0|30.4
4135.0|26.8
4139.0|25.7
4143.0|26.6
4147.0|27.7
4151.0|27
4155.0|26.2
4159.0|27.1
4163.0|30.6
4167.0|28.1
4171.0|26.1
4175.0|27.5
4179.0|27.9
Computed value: -3.6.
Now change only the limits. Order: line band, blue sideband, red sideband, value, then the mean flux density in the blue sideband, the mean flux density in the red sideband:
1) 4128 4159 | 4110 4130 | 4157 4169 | 3.0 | 32.4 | 28.6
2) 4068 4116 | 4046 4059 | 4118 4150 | 0.7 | 31.1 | 29.1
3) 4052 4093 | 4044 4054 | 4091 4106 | 0.9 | 31.5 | 28.9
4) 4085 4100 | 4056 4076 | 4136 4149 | -1.6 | 28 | 26.7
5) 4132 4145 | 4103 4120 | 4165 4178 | 1.3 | 31.6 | 27.3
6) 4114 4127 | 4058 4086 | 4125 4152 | -2.1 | 28.8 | 28.1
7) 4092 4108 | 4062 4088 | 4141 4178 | -0.2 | 29.1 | 27.4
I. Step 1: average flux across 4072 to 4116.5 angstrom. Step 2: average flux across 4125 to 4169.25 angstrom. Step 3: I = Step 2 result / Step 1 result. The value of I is 0.94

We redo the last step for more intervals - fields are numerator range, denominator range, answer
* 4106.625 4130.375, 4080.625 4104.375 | 1.07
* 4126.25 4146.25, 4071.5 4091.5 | 0.95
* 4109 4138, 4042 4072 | 1.04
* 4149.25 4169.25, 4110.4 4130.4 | 0.86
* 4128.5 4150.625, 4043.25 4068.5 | 0.91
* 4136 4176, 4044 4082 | 0.93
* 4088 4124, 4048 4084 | 1.05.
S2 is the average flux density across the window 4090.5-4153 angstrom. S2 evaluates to 29.5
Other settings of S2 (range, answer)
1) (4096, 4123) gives 30.8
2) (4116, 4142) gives 30.1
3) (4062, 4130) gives 30.2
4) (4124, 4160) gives 27.8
